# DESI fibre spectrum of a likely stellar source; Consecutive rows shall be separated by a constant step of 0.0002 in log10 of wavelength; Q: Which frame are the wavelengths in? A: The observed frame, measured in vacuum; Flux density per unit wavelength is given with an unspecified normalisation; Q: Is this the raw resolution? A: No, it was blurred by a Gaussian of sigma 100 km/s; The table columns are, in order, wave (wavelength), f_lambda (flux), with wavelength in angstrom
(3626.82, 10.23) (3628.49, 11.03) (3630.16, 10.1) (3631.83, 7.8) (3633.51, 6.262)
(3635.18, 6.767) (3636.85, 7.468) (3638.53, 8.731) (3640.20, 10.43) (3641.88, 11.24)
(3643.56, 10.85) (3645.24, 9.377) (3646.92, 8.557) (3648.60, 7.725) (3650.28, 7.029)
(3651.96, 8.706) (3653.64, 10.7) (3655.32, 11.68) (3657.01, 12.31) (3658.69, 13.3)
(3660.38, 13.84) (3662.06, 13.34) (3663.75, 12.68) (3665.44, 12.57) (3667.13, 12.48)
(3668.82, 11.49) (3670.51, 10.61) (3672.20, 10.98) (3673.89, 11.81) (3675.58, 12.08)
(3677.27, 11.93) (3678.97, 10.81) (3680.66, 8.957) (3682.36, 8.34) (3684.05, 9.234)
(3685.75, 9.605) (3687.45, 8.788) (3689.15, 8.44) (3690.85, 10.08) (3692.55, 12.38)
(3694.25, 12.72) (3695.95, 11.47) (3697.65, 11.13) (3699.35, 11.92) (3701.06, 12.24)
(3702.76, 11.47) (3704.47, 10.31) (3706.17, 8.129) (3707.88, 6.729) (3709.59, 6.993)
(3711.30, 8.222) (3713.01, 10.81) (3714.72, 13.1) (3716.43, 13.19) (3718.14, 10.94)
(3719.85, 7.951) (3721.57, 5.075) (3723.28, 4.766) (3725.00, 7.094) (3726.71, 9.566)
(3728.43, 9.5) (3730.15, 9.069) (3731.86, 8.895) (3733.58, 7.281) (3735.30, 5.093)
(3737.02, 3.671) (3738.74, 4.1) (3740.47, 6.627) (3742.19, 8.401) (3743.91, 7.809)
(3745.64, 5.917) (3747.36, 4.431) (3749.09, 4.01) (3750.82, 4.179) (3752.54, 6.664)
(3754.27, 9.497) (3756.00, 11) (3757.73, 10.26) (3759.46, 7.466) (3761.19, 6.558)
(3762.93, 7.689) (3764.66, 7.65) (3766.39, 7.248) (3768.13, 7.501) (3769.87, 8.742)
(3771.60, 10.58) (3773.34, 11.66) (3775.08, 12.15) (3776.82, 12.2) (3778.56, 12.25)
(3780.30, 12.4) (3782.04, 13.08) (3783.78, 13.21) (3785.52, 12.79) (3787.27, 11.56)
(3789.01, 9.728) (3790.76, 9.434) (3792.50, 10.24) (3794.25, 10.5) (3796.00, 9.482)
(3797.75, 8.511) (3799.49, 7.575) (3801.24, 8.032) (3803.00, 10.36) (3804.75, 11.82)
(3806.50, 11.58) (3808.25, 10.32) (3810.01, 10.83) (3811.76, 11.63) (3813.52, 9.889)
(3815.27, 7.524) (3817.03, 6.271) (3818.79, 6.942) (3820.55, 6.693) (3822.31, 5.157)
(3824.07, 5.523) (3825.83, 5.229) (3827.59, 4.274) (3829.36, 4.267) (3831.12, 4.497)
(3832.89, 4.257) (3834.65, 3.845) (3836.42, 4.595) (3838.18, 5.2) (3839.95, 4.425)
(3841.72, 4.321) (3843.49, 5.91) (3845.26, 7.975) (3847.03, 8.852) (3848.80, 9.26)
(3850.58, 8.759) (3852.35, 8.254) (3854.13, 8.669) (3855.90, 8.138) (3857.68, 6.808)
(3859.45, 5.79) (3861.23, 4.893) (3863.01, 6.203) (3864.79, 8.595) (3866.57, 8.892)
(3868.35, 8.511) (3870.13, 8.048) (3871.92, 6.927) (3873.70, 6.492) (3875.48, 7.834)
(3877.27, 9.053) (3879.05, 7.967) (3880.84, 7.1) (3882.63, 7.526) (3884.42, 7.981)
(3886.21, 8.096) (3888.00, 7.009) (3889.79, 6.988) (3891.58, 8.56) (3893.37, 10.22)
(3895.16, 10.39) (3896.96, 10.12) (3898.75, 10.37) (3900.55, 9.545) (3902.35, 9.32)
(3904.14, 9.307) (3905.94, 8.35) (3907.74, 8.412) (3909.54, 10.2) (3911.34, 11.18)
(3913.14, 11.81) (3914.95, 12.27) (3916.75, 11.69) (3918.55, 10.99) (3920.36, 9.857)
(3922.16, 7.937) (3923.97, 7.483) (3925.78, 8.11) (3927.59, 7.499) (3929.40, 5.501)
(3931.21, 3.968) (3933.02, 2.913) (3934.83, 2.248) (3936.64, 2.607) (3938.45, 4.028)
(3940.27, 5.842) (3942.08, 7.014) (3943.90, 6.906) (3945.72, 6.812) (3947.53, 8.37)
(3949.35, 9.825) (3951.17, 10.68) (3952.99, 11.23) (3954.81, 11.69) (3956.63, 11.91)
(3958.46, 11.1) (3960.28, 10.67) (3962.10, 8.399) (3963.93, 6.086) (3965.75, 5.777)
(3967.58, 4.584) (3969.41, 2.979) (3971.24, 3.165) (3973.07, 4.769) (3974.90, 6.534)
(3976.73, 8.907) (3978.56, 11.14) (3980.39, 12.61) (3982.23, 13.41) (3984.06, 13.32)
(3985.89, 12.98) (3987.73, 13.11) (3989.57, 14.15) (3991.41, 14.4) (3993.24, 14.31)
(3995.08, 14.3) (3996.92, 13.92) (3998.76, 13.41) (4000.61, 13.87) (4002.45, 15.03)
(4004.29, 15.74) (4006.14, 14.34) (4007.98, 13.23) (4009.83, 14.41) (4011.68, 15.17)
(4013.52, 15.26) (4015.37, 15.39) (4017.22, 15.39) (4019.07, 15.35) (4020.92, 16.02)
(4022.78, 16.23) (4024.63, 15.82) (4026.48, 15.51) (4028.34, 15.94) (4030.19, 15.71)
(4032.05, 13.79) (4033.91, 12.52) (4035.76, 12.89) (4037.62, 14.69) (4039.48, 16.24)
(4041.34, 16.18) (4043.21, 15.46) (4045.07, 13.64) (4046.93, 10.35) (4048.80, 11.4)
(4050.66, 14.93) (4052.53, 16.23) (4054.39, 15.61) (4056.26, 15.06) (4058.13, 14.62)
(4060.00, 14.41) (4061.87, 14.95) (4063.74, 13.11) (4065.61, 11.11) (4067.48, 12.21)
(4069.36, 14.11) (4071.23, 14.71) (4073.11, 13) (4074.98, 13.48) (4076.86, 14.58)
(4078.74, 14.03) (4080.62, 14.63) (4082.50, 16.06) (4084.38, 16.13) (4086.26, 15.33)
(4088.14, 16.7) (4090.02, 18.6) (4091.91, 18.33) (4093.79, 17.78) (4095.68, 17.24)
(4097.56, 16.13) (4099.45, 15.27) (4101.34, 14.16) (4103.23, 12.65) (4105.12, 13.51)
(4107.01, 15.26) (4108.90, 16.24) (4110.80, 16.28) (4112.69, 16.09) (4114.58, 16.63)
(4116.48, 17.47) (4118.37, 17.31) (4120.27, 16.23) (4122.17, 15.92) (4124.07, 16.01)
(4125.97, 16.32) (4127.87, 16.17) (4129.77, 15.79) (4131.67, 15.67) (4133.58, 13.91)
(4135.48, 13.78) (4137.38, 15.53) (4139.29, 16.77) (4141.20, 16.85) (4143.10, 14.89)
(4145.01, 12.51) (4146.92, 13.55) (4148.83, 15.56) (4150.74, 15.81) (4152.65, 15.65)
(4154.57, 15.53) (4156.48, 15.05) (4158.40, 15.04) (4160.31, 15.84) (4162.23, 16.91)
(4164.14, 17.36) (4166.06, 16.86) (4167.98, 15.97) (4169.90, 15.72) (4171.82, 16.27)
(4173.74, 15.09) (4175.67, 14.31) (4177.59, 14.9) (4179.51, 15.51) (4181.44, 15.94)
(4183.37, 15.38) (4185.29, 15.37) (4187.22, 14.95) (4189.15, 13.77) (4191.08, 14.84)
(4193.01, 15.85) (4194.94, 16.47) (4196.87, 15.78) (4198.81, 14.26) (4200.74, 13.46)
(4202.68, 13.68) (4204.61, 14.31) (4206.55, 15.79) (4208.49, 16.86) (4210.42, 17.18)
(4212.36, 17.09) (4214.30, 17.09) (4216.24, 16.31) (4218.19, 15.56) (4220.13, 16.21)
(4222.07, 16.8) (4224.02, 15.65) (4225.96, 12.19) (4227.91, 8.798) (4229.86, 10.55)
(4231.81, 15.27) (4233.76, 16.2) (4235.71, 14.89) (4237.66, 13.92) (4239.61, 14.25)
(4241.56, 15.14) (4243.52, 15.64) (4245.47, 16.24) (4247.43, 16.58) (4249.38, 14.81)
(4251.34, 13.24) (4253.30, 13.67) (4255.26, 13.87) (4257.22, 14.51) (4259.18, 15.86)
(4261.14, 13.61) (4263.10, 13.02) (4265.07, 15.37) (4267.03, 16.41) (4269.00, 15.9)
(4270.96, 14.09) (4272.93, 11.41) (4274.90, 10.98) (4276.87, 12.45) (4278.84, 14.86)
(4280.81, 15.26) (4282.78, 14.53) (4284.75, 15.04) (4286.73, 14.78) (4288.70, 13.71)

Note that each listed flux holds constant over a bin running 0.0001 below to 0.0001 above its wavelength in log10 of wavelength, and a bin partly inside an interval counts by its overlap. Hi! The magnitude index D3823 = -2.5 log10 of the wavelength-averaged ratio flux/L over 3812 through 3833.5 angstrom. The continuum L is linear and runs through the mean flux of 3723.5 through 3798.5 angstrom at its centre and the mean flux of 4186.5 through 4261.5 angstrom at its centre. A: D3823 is 0.489 mag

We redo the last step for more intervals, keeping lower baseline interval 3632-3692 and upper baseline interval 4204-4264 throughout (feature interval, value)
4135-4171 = -0.10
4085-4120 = -0.17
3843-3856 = 0.38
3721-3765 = 0.48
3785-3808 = 0.13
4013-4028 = -0.19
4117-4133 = -0.16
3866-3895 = 0.44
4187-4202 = -0.02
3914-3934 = 0.47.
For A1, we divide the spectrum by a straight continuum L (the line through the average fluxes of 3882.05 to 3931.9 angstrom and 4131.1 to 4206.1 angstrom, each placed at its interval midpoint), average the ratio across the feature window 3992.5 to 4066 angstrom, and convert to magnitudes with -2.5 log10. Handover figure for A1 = -0.22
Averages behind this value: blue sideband 8.98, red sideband 15.3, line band 14.6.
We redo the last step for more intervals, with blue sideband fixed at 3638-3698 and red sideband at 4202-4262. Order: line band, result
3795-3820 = 0.25 mag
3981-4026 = -0.10 mag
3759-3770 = 0.46 mag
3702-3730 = 0.23 mag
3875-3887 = 0.48 mag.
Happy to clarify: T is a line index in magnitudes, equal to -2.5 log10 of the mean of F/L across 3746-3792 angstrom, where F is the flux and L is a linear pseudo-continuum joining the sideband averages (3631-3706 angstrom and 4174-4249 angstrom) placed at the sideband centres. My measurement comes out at 0.208 mag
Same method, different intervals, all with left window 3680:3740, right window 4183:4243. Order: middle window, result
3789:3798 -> 0.03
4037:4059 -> -0.12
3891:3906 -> 0.17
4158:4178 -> -0.10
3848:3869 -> 0.36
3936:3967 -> 0.41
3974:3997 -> -0.02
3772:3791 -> -0.20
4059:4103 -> -0.12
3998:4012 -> -0.15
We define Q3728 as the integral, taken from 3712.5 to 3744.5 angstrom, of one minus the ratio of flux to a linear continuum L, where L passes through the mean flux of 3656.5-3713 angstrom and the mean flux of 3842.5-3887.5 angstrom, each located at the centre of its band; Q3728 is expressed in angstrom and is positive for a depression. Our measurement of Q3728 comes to 6.56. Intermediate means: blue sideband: 10.8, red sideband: 7.69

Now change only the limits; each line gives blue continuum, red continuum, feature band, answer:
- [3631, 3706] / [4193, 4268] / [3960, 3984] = 9.6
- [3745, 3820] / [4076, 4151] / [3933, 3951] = 9.3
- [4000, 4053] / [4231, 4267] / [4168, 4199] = -1.1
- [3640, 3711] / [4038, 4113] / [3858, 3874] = 6.9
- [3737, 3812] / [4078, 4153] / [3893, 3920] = 3.3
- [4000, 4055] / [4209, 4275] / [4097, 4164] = -3.6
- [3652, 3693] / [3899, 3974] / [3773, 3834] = 2.7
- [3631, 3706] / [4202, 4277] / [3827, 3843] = 9.9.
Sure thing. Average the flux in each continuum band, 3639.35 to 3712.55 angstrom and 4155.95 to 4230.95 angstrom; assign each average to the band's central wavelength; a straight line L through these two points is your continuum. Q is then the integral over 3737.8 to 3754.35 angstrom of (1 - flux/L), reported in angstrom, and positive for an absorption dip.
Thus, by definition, 7.7 angstrom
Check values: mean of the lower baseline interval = 10.5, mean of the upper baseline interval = 15.3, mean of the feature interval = 5.99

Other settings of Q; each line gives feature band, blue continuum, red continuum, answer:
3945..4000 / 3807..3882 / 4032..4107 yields 6.0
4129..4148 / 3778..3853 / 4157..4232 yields -0.9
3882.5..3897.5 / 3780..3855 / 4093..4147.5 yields 2.1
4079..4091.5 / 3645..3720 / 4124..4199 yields -1.3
